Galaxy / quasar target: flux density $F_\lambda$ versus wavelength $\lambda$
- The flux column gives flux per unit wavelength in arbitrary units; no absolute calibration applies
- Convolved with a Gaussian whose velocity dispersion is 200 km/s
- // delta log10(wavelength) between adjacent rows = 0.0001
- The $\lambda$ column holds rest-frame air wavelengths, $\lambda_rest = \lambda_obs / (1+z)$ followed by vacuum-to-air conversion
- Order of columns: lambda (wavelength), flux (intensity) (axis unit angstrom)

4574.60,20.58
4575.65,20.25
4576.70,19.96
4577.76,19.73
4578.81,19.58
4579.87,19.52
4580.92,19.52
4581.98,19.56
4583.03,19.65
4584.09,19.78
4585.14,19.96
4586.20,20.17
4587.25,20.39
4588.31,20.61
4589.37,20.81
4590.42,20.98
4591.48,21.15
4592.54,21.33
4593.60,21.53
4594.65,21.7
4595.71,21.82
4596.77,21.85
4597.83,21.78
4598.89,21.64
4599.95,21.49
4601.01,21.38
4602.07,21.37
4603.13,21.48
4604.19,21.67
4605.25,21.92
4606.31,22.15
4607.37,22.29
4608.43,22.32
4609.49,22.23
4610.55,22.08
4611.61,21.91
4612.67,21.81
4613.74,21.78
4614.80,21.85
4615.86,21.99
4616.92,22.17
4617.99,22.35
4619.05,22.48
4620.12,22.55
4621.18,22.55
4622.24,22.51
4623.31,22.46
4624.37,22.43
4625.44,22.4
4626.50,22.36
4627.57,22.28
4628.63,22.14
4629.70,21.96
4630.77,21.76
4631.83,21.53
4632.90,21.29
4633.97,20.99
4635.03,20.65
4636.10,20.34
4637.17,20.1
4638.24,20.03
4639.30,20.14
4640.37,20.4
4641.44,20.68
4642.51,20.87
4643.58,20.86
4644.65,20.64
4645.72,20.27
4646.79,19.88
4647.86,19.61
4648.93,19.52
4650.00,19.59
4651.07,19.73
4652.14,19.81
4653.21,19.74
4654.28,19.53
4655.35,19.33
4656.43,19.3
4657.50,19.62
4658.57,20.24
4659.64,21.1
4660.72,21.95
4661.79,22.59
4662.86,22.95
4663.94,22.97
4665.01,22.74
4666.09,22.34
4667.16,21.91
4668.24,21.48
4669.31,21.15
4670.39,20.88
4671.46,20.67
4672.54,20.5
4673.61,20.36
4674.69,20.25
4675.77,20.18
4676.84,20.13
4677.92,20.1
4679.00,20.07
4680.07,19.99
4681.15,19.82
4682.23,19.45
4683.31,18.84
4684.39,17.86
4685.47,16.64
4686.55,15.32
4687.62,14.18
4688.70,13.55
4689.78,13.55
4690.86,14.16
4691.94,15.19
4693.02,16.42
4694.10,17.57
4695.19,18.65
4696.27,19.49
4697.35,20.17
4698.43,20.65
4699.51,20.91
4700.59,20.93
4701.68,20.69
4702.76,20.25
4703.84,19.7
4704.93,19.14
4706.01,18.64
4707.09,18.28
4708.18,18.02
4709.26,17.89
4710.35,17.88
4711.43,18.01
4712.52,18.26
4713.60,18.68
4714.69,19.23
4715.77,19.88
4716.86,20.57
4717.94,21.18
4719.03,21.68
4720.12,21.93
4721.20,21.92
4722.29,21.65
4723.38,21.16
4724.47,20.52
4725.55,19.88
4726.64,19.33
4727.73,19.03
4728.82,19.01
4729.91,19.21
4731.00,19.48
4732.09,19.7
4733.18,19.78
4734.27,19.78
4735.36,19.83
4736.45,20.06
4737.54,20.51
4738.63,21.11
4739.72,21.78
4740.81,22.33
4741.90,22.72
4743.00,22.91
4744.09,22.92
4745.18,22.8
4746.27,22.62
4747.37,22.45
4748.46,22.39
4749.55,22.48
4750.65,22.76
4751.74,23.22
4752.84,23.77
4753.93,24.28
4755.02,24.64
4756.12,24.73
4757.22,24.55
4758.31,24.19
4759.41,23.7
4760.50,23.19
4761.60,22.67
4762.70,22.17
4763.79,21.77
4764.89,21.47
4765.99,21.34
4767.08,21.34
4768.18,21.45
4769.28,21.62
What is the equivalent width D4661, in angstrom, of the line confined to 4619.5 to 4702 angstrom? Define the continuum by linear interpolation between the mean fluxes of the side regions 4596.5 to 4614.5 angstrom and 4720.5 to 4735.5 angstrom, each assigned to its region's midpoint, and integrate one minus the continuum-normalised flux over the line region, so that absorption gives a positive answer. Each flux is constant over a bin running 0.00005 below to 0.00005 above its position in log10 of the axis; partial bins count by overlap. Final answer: 3.7 angstrom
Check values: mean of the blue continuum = 21.8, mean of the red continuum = 20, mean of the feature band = 20.1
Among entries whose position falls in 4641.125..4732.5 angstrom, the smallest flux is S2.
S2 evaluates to 13.55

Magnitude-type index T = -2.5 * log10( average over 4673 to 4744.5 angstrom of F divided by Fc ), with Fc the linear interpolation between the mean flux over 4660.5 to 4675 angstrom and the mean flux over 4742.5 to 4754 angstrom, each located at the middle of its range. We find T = 0.15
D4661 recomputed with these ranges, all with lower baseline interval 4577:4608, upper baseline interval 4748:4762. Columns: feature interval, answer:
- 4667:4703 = 5.78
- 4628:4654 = 1.43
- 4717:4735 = 2.17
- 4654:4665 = 0.47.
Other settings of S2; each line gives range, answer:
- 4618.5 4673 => 19.3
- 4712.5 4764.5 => 18.26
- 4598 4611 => 21.37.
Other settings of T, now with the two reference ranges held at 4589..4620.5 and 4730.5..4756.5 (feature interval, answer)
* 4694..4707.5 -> 0.12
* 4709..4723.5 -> 0.10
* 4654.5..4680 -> 0.05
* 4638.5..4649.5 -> 0.08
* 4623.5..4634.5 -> 0.00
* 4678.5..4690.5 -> 0.27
